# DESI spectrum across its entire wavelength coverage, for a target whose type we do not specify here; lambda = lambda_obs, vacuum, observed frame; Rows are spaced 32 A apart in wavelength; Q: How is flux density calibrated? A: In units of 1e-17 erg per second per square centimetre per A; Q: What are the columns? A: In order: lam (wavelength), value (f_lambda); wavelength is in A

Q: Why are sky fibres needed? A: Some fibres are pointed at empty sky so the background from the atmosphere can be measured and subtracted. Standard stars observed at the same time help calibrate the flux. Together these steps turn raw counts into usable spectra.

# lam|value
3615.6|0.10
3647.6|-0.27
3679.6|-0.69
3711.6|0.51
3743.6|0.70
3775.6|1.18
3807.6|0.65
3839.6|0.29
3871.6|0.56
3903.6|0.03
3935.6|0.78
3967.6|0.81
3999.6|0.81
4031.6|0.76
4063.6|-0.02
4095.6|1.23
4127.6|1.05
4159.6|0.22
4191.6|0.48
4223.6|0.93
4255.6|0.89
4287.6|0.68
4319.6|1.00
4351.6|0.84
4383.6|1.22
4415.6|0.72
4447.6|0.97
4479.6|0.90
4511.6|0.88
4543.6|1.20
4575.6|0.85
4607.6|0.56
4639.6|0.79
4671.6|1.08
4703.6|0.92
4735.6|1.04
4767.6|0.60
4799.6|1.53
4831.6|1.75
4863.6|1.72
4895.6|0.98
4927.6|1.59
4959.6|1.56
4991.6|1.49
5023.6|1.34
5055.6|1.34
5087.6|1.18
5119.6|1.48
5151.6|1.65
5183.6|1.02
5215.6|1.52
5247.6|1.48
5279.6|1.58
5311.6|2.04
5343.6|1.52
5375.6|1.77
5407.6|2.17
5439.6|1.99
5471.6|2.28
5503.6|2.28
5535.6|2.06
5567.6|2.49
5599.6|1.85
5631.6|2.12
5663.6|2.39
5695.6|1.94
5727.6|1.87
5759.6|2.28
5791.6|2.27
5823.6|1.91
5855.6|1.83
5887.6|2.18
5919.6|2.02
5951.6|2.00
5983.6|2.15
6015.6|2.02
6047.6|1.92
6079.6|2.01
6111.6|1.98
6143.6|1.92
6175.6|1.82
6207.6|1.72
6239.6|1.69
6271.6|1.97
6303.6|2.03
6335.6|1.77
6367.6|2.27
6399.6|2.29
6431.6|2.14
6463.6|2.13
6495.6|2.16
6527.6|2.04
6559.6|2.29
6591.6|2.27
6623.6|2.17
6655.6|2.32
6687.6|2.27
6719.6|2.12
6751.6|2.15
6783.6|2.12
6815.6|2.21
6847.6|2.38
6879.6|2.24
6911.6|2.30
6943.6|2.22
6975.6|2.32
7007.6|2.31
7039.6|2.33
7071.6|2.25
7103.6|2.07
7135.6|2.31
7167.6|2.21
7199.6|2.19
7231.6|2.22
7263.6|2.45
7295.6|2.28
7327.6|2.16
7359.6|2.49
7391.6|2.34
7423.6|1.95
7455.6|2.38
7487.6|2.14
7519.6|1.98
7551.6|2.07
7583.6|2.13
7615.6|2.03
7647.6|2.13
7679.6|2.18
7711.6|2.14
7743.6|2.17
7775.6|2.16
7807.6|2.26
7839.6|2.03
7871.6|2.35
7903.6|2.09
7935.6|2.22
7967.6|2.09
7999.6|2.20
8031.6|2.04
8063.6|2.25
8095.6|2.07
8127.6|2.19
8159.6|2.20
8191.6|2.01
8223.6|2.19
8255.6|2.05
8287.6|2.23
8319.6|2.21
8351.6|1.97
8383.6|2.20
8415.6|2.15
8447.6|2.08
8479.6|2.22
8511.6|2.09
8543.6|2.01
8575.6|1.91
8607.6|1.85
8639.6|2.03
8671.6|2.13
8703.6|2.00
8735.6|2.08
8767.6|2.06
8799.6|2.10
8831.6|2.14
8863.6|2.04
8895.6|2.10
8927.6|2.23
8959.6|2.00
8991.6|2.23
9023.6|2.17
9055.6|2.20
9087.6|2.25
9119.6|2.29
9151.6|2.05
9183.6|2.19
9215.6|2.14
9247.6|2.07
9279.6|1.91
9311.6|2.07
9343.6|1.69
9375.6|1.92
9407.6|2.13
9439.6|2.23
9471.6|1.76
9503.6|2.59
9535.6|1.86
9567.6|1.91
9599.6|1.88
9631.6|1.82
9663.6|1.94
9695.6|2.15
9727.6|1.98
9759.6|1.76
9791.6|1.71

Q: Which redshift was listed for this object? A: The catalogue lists 0.20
